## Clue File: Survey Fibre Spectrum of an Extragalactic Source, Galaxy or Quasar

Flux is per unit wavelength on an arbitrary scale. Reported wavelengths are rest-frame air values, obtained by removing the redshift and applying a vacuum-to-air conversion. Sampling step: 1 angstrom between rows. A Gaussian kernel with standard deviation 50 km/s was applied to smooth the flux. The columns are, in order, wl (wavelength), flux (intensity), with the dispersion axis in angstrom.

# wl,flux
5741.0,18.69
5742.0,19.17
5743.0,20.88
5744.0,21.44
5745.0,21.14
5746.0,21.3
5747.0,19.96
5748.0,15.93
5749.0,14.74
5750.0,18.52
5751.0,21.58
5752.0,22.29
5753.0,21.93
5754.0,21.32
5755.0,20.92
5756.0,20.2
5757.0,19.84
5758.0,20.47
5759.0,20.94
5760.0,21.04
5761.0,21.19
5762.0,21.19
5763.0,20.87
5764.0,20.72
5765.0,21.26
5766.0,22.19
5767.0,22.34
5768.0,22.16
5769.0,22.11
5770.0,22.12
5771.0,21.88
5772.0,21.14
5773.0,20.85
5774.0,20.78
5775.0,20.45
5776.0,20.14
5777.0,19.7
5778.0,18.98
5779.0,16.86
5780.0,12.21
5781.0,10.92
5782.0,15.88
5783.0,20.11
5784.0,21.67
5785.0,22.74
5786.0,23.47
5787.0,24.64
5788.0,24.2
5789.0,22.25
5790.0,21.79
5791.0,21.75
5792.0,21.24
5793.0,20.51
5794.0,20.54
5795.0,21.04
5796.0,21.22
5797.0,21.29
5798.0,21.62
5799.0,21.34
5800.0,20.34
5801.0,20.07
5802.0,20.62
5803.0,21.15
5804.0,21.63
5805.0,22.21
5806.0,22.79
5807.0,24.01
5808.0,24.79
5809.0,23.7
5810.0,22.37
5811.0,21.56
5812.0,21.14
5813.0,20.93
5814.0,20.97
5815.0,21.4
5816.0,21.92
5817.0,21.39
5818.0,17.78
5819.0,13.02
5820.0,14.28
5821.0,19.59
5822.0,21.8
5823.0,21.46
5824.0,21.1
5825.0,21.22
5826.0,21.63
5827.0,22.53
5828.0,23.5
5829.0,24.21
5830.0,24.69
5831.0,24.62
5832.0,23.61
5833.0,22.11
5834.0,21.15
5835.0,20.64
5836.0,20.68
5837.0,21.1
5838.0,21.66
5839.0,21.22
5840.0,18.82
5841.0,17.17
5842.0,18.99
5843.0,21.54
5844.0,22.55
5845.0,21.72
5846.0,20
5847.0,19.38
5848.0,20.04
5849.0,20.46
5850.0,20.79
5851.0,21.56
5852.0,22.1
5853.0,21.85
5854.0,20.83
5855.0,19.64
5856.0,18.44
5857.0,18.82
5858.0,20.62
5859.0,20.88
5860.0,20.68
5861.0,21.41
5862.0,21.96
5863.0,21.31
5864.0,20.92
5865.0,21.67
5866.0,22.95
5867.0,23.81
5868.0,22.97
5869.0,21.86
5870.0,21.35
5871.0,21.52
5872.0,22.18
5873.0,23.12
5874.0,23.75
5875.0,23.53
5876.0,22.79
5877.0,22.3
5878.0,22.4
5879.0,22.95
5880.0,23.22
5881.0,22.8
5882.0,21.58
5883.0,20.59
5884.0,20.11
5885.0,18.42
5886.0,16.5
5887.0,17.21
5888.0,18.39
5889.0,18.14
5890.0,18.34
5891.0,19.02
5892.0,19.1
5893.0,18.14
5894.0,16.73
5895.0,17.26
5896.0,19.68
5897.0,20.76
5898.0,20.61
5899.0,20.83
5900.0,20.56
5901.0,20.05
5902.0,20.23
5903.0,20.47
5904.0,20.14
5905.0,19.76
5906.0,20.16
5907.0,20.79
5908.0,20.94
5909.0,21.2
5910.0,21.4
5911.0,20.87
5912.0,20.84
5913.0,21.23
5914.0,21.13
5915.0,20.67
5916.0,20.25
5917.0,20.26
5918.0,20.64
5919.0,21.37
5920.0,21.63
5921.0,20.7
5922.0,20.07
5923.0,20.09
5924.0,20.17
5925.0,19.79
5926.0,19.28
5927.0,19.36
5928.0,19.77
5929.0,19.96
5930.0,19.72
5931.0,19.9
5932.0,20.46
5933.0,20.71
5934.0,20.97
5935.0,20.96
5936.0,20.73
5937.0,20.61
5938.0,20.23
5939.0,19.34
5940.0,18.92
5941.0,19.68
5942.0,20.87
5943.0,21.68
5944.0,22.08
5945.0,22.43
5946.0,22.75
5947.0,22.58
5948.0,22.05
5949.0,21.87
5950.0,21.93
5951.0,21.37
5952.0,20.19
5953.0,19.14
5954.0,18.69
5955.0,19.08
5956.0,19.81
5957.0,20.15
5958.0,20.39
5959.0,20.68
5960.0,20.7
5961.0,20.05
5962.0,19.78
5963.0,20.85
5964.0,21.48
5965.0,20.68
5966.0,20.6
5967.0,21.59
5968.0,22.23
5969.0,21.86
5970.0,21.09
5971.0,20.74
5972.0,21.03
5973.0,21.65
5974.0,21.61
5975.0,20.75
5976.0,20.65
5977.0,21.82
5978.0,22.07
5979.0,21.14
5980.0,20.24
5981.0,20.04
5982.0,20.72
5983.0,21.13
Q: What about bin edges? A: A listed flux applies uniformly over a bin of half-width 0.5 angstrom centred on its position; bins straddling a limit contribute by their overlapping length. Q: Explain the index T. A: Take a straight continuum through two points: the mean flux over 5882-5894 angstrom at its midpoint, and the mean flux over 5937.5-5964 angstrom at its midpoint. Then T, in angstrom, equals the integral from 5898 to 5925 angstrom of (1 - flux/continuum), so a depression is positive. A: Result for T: -1.7 angstrom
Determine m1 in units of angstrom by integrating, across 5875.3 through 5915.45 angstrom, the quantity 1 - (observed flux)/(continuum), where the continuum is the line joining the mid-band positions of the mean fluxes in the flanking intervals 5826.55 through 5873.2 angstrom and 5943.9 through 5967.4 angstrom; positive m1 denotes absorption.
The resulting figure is 1.8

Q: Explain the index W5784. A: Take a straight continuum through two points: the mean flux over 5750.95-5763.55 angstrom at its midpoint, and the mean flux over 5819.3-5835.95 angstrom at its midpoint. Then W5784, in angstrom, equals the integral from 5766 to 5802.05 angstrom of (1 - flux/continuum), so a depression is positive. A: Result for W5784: 1.1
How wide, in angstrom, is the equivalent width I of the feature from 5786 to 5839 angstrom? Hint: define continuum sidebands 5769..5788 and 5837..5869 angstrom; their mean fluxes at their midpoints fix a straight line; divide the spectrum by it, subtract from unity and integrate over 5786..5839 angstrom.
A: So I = -3.12 angstrom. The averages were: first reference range 19.9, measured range 21.5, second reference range 20.9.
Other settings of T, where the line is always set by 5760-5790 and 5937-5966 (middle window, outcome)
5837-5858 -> 0.2 angstrom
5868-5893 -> -0.3 angstrom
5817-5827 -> 0.6 angstrom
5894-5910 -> 0.4 angstrom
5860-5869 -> -0.6 angstrom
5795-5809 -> -0.8 angstrom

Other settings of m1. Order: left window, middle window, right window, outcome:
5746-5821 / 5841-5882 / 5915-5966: -1.8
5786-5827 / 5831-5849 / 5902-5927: 0.2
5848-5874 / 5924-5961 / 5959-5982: 1.0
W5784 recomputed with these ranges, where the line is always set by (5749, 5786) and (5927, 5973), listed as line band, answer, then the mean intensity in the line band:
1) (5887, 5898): 1.1 angstrom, 18.6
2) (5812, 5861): -0.9 angstrom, 20.8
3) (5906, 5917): -0.1 angstrom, 20.9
